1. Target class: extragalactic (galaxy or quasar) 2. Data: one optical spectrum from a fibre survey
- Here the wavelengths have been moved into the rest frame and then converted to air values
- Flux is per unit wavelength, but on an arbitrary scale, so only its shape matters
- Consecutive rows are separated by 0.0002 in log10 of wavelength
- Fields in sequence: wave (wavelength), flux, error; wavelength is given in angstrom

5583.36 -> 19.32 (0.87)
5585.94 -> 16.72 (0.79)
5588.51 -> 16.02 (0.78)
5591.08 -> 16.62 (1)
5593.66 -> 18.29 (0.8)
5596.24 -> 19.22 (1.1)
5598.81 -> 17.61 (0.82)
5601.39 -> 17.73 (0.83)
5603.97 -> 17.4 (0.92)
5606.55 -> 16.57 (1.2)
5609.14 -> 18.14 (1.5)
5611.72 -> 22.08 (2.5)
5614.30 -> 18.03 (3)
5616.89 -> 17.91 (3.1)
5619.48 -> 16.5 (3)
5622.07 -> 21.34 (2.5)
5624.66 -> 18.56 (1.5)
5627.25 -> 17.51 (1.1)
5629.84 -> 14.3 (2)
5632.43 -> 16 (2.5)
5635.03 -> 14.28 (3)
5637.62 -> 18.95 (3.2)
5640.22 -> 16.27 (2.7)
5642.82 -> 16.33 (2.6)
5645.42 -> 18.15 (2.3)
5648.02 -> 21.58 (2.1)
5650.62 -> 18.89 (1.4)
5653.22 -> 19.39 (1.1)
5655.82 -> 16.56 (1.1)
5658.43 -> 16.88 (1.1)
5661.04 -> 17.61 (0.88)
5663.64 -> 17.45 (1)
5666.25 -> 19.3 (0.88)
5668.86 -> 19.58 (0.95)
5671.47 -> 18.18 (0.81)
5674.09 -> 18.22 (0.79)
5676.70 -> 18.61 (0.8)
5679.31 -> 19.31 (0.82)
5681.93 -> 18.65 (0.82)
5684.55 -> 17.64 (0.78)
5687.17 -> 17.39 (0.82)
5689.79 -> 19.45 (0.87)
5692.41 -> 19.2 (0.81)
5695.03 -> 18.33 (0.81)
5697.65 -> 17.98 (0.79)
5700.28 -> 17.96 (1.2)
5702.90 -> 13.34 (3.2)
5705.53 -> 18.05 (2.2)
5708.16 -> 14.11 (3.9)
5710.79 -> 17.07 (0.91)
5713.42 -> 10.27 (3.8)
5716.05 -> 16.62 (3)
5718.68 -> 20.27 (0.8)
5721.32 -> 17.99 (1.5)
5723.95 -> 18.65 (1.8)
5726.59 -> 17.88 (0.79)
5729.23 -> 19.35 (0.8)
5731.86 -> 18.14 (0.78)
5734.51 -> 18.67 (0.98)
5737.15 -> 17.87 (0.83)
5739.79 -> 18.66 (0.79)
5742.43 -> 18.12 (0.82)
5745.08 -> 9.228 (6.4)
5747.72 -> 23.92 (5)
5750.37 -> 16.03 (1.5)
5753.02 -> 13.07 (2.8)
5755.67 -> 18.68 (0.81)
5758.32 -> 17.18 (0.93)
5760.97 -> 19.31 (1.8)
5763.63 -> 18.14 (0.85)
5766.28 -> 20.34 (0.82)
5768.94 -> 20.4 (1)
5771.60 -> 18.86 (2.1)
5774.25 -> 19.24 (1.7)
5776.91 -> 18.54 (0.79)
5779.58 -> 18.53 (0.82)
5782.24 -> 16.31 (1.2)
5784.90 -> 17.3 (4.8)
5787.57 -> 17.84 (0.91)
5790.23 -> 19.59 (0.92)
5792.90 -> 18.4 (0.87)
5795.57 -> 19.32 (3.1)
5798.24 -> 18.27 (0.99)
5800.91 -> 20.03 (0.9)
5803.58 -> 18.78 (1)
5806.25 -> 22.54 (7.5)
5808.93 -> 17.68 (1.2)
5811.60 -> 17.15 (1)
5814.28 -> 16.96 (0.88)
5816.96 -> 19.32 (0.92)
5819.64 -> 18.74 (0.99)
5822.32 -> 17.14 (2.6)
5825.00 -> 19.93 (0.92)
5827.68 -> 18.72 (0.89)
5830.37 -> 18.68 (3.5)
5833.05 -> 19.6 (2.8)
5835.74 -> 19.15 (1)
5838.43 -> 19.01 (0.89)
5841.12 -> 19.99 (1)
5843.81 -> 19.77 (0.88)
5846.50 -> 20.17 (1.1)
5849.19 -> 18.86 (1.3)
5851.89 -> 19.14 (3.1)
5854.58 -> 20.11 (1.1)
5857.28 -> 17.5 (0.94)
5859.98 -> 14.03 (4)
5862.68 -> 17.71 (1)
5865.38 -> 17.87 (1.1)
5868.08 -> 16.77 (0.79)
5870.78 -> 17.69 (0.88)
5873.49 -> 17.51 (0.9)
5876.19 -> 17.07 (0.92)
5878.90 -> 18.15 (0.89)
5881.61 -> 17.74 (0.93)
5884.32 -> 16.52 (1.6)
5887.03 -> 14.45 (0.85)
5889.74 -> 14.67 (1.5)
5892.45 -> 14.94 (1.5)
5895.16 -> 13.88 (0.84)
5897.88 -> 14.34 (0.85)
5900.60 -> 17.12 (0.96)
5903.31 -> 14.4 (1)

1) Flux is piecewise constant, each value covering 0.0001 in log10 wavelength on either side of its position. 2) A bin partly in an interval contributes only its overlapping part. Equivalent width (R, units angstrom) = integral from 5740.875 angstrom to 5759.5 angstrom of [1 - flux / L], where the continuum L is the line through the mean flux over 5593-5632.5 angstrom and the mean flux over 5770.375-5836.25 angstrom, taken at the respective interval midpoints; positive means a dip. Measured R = 1.9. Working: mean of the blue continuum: 18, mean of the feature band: 16.6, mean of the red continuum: 18.7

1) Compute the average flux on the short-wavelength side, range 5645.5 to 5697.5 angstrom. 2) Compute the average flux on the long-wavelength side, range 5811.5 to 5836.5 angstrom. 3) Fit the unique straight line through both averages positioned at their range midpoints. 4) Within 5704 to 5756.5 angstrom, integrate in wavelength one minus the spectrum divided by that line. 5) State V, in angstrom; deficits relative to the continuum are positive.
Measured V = 4.09 angstrom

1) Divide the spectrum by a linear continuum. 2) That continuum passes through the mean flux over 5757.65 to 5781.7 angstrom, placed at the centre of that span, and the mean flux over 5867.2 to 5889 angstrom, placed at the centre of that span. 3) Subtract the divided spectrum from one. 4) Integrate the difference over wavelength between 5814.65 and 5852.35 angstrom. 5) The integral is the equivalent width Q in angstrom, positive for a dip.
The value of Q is -2.9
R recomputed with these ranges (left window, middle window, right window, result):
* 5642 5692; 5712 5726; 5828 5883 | 1.19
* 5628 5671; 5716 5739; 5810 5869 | -0.67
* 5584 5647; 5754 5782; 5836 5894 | -1.84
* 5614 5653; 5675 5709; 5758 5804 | 0.63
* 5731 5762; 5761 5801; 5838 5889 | -2.76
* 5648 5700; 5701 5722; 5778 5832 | 2.85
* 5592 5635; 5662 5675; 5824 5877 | -0.40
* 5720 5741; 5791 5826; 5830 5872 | -0.62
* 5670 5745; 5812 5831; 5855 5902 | -1.83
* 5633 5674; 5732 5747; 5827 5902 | 0.70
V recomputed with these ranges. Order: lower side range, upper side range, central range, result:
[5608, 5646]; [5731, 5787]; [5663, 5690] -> -1.2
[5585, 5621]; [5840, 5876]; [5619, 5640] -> 0.8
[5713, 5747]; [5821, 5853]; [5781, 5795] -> 0.3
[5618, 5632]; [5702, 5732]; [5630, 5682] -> -1.9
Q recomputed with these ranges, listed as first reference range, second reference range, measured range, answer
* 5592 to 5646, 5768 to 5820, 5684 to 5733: 2.2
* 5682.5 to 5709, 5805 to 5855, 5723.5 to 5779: 0.0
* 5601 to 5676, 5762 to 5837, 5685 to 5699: -0.2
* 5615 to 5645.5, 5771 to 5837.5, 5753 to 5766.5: 0.2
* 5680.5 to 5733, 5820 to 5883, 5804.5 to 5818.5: -0.5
